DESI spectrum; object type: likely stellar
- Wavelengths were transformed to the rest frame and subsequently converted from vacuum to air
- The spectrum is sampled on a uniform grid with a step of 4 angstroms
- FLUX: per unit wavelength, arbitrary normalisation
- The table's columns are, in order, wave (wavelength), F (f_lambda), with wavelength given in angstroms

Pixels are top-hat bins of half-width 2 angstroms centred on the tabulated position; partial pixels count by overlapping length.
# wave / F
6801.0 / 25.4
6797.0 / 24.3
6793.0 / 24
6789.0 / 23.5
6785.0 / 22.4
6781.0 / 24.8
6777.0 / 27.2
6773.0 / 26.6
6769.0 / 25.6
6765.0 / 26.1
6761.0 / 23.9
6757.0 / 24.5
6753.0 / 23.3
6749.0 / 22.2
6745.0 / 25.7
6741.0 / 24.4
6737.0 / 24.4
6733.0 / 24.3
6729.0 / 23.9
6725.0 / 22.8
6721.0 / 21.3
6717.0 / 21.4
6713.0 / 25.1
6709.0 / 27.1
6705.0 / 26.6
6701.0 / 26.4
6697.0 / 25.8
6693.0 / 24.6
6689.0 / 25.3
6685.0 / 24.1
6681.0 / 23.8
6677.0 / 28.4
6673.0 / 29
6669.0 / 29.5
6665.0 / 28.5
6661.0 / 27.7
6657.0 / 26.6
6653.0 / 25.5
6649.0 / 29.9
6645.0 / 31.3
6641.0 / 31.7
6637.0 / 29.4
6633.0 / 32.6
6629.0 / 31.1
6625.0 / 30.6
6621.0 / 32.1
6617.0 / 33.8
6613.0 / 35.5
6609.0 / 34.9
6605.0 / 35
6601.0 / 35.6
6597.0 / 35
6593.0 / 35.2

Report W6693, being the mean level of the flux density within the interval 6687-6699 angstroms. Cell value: 25.2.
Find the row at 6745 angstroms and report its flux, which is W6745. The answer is 25.7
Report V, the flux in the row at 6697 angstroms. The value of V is 25.8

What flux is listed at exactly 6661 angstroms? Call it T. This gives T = 27.7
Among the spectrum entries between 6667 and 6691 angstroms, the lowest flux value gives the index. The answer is 23.8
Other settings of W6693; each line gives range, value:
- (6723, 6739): 23.9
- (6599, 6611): 35.2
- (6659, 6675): 28.7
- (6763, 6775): 26.1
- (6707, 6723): 23.7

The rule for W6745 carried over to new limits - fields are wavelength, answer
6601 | 35.6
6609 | 34.9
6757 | 24.5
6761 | 23.9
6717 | 21.4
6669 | 29.5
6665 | 28.5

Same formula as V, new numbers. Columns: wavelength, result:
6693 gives 24.6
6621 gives 32.1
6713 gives 25.1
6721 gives 21.3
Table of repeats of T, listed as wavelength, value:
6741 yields 24.4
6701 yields 26.4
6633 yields 32.6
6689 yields 25.3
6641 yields 31.7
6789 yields 23.5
